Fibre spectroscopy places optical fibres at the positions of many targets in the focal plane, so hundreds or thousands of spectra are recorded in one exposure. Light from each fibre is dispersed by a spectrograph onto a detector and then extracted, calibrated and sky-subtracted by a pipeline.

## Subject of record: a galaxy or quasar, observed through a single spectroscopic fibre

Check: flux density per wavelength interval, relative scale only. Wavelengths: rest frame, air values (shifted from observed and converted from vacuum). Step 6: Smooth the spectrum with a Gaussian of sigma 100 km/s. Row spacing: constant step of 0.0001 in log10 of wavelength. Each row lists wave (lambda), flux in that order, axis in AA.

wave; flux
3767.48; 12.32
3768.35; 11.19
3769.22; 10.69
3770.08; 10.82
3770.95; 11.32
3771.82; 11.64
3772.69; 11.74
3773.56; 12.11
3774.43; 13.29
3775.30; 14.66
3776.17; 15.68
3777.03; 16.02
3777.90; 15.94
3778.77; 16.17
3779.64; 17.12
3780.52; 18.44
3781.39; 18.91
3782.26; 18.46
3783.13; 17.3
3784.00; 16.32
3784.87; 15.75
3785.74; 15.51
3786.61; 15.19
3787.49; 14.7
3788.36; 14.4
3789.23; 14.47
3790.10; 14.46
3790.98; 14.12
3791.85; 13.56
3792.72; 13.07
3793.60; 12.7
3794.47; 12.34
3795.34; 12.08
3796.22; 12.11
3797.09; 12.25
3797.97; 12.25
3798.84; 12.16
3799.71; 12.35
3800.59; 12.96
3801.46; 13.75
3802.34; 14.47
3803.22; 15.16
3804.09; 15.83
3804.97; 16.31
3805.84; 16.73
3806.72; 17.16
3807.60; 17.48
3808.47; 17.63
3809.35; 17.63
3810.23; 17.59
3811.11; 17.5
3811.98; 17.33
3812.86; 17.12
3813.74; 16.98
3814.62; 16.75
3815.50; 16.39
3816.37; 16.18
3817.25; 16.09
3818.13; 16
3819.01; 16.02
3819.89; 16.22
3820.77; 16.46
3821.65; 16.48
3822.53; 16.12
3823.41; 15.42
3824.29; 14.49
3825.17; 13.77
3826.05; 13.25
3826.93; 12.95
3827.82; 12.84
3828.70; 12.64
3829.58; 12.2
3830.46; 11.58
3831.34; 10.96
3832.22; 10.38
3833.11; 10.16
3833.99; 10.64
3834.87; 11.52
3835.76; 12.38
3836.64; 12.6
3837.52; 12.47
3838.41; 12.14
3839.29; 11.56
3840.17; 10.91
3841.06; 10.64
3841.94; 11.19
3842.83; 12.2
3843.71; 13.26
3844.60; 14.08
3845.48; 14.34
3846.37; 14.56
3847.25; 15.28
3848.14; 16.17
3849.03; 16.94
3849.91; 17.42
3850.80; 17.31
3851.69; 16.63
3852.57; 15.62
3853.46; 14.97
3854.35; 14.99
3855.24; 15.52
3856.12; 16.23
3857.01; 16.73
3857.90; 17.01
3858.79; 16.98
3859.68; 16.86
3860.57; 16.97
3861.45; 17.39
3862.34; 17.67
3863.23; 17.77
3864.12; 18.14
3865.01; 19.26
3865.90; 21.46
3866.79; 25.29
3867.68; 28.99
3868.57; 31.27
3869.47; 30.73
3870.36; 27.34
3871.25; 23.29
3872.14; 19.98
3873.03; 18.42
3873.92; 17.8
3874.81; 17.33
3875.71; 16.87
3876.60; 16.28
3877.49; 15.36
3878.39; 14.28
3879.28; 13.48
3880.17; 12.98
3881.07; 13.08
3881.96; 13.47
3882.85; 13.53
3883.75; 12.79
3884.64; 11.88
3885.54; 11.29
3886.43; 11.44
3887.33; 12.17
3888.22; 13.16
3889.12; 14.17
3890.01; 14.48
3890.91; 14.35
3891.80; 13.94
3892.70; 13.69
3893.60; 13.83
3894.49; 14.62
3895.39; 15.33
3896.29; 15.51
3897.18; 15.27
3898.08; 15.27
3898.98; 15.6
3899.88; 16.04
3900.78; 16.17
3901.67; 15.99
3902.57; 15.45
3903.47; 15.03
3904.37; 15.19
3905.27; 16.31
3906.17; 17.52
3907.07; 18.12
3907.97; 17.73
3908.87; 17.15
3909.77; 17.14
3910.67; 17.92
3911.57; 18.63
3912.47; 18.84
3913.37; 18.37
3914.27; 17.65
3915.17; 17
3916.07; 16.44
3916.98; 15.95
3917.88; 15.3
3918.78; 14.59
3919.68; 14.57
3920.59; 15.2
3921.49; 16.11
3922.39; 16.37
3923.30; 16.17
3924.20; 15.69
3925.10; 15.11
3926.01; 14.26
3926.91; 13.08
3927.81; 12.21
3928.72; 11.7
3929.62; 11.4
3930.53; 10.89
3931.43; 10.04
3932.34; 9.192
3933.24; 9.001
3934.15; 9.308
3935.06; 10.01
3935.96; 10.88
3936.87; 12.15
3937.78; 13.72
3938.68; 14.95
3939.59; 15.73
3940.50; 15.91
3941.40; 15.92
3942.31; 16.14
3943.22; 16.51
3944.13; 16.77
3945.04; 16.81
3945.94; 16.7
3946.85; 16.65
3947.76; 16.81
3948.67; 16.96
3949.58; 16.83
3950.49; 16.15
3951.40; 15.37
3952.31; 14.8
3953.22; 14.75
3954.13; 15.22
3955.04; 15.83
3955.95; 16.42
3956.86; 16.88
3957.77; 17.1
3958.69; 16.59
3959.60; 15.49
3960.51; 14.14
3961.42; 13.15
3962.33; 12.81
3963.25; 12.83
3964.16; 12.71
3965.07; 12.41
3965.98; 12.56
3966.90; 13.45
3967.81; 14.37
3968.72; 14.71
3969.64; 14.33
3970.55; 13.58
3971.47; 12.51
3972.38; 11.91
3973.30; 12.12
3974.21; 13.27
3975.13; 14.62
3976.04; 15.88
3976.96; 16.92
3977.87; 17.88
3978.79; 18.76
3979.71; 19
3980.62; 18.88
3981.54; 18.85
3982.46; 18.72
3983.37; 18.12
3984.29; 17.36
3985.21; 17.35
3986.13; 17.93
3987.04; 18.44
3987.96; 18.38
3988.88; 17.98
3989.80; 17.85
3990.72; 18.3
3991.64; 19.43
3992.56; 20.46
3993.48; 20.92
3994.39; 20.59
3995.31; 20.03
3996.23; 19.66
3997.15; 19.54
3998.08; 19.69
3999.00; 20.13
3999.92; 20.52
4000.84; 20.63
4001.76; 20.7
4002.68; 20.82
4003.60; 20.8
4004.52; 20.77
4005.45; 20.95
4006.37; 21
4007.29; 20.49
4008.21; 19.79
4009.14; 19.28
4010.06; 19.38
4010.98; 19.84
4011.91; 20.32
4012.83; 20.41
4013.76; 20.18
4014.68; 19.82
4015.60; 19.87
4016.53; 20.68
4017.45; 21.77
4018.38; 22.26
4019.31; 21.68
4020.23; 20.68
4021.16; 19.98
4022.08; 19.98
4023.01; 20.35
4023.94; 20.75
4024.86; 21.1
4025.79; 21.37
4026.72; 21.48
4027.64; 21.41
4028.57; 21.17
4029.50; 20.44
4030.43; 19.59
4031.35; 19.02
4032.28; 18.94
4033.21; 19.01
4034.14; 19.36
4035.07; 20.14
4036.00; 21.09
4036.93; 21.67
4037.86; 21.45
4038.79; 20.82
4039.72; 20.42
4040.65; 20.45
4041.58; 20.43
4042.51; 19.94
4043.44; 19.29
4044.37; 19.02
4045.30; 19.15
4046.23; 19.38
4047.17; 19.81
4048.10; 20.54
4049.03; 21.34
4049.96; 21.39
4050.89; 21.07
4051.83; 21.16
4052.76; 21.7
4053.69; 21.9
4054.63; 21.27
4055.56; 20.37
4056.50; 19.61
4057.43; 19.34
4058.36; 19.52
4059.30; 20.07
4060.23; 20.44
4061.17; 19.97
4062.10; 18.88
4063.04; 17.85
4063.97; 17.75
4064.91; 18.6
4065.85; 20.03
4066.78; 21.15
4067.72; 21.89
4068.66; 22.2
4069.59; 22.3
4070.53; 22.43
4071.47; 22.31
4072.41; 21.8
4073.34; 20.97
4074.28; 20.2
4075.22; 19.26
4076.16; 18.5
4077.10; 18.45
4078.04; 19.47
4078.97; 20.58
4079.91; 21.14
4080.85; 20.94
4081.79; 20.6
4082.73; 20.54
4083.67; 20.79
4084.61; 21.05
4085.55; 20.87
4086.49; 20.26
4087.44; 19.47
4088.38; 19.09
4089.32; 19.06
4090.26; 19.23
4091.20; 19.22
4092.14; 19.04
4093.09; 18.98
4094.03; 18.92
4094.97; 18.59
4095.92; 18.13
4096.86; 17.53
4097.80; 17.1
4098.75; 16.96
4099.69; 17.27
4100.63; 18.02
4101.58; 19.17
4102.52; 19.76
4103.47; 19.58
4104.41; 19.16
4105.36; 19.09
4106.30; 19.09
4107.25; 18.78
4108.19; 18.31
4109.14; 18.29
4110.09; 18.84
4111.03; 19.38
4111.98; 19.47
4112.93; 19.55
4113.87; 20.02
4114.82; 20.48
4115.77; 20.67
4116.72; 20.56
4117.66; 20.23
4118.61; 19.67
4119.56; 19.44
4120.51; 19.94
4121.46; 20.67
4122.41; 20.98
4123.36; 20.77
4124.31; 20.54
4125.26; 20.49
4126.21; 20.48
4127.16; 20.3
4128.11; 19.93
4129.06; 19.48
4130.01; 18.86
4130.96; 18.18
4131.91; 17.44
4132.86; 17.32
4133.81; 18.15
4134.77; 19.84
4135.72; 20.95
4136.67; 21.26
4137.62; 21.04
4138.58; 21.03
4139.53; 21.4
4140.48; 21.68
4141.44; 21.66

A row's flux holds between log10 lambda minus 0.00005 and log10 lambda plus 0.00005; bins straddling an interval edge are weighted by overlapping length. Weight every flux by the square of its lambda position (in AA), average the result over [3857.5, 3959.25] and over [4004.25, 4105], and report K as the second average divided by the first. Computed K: 1.4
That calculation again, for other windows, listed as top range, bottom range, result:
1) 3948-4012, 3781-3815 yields 1.25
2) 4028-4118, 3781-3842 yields 1.58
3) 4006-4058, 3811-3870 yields 1.43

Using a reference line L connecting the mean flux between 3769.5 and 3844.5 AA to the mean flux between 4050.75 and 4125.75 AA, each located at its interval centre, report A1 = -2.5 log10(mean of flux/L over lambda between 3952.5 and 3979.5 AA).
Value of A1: 0.19 mag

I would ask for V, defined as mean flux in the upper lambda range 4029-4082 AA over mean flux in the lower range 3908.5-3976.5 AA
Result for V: 1.38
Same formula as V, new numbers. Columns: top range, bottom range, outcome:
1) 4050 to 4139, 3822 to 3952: 1.29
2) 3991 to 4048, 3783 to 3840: 1.42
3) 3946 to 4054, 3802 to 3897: 1.18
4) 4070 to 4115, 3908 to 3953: 1.30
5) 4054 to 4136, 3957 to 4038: 1.07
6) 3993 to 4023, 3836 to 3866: 1.33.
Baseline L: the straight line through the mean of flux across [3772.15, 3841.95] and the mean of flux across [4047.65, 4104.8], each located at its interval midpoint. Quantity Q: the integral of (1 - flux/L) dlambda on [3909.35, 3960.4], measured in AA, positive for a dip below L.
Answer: 6.0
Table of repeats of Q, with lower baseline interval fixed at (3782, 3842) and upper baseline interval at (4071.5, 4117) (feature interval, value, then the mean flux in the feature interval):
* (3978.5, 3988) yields -0.50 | 18.3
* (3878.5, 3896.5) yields 2.56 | 13.4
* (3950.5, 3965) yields 1.75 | 14.9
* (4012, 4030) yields -2.67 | 20.8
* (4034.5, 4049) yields -1.40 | 20.3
